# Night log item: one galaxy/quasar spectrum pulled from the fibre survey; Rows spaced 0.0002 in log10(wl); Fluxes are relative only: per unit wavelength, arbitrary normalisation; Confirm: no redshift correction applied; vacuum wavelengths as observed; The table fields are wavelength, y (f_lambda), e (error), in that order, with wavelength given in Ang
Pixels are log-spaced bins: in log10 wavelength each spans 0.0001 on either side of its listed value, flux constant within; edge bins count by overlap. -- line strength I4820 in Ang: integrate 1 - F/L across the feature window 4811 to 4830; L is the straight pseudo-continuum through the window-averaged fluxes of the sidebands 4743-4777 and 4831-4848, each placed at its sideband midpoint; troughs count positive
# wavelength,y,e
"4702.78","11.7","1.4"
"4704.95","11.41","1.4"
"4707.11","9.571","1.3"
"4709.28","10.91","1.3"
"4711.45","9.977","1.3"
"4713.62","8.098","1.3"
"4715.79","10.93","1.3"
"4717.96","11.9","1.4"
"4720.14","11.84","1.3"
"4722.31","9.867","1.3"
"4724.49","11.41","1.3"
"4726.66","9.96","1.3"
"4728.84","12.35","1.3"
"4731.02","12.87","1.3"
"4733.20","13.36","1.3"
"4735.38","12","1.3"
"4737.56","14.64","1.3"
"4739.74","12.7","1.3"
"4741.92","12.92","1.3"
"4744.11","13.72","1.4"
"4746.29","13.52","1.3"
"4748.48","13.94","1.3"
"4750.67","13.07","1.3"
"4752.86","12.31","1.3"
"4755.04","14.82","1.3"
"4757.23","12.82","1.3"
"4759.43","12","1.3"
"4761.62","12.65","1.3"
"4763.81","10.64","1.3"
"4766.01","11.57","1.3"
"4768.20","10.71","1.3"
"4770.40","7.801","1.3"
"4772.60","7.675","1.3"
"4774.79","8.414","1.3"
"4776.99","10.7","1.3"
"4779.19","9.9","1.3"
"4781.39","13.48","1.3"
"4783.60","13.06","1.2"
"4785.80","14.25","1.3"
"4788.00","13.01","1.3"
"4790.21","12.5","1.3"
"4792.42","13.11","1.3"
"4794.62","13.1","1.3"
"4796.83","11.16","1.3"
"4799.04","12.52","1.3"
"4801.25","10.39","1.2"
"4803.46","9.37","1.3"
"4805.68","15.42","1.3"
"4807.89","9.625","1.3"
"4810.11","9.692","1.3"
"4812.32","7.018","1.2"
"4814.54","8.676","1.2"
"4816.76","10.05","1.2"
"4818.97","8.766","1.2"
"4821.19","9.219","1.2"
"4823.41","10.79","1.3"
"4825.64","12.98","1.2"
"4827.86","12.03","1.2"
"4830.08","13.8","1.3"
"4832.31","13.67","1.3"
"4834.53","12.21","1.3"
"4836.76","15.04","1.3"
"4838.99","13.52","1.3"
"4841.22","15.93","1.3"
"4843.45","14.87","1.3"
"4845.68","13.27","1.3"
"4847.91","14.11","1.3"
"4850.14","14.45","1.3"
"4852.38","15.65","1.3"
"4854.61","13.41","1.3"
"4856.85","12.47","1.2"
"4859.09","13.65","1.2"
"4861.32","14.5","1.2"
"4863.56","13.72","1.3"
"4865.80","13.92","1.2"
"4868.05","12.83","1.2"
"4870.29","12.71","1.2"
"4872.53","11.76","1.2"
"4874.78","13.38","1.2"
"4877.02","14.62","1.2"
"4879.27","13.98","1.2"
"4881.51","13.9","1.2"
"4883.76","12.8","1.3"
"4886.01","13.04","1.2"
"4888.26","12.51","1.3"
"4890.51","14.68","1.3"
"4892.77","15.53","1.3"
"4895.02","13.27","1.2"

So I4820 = 4.74 Ang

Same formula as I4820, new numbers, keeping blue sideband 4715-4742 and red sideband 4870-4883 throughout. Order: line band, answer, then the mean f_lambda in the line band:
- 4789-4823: 5.44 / 10.7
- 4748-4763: -0.87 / 13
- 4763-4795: 3.13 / 11.3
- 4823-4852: -1.44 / 13.7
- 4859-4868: -0.37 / 13.8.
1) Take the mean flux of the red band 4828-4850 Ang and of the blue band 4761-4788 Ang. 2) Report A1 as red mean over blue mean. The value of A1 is 1.3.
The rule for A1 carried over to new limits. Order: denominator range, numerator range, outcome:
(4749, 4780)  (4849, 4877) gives 1.22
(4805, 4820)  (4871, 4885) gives 1.37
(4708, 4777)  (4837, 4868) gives 1.21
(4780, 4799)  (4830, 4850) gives 1.09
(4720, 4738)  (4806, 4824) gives 0.79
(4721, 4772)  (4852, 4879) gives 1.11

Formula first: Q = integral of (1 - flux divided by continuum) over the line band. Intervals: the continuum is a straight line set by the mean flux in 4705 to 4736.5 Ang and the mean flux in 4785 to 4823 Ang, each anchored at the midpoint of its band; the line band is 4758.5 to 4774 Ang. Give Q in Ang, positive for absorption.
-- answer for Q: 0.9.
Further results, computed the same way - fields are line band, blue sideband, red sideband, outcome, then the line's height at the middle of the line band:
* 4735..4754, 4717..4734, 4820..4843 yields -2.2 Ang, 11.9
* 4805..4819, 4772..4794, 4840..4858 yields 3.3 Ang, 12.8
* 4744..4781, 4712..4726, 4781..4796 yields 1.9 Ang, 12.2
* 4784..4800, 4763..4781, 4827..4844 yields -2.5 Ang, 11.1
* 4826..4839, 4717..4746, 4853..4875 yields -0.3 Ang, 13.1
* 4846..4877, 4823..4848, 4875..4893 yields 0.2 Ang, 13.7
